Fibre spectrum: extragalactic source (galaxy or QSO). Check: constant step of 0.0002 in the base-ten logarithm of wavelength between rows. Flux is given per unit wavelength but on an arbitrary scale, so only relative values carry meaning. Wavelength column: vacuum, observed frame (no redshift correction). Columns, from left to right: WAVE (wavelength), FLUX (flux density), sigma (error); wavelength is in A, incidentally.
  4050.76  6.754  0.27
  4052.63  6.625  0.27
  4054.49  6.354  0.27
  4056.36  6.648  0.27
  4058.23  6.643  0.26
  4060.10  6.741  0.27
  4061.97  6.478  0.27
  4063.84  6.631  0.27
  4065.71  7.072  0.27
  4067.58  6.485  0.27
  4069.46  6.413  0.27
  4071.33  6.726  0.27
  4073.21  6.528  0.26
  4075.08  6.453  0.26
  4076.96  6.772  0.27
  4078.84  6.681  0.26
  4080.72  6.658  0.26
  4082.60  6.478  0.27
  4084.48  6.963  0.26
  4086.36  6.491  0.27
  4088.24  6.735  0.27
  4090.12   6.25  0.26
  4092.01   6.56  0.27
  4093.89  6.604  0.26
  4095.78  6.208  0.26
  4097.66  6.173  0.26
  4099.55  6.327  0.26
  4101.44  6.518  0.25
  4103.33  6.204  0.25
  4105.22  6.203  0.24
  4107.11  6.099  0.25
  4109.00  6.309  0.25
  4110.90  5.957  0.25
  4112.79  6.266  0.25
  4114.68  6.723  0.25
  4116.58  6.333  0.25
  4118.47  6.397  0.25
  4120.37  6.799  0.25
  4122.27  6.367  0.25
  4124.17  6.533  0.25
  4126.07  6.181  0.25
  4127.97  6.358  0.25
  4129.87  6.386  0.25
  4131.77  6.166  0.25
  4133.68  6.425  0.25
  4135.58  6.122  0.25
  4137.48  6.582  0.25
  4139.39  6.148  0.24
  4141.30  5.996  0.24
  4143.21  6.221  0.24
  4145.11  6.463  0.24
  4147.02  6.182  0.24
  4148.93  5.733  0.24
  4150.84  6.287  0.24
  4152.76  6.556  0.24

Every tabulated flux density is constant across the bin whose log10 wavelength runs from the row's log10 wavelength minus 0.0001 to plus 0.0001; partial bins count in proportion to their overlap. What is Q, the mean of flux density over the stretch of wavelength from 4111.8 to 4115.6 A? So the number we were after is 6.5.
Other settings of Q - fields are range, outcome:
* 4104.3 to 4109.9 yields 6.21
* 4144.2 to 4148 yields 6.32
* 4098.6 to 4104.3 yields 6.34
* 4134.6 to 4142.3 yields 6.21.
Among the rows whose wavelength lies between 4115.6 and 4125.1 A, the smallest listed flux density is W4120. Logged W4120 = 6.333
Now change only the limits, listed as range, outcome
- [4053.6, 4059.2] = 6.354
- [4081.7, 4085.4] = 6.478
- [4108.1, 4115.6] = 5.957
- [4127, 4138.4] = 6.122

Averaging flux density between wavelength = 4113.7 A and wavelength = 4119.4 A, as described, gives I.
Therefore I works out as 6.49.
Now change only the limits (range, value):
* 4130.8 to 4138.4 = 6.33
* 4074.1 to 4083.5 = 6.61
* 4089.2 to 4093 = 6.41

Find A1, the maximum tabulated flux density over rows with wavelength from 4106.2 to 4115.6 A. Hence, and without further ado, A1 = 6.723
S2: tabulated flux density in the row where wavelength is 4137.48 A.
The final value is 6.582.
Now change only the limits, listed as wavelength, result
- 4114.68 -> 6.723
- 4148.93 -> 5.733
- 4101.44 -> 6.518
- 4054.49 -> 6.354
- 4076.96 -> 6.772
